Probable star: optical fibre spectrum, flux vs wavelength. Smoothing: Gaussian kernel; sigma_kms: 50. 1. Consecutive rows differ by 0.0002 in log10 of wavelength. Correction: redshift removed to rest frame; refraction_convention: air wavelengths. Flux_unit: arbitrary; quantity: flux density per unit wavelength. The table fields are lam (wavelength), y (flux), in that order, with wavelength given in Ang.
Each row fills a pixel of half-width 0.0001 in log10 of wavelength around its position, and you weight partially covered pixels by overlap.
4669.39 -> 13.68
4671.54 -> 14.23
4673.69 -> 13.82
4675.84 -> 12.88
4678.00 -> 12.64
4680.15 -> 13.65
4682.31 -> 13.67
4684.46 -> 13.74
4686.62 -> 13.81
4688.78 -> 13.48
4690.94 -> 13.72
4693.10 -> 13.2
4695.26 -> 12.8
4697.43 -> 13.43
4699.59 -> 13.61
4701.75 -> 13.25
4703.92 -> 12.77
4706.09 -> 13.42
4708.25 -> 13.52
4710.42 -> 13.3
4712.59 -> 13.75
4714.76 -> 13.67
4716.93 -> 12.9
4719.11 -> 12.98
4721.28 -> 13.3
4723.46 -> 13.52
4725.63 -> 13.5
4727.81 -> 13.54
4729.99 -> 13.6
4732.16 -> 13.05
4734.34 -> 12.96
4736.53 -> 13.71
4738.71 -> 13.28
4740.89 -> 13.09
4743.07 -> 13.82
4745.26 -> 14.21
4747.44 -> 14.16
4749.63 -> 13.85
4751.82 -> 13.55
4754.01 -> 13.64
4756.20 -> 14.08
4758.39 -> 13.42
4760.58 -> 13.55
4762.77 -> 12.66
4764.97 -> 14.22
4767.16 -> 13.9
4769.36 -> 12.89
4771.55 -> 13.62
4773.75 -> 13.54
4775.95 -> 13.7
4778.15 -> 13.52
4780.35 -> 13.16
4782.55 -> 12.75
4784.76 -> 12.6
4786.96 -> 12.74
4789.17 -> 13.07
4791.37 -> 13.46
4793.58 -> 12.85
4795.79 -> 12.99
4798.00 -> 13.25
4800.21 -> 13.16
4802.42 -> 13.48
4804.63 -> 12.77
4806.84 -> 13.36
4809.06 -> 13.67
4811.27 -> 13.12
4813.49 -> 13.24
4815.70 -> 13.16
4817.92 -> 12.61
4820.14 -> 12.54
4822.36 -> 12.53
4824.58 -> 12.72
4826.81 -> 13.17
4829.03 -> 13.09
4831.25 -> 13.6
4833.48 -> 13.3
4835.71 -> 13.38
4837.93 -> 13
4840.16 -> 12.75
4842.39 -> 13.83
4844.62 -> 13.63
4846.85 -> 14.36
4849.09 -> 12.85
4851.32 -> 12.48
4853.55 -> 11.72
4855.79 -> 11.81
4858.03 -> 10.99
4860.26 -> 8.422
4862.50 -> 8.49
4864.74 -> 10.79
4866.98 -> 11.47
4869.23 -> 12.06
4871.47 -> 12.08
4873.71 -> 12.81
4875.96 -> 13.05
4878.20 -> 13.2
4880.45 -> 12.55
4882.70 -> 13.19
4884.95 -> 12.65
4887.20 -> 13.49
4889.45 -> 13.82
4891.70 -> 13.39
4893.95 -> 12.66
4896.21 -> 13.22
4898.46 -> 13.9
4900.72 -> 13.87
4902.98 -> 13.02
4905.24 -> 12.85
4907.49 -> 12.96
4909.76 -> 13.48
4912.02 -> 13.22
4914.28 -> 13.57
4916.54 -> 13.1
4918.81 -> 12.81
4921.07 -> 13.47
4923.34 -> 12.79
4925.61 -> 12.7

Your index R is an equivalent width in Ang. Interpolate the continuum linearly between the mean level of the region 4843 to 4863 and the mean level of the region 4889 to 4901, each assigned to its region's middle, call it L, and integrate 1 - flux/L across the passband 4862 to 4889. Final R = 0.9 Ang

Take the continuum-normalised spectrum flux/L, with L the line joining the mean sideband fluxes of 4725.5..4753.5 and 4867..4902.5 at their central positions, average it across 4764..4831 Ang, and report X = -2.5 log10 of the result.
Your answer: 0.01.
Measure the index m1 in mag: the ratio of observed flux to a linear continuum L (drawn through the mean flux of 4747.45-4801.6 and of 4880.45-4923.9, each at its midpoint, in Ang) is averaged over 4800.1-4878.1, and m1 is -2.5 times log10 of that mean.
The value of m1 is 0.06 mag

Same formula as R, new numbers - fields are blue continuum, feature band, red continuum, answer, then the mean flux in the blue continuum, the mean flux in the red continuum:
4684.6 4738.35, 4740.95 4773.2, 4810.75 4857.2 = -1.1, 13.4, 13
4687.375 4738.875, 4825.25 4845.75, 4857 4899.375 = -1.3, 13.3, 12.2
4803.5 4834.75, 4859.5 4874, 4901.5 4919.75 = 2.5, 13.1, 13.1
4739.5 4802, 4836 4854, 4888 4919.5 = 0.3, 13.4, 13.3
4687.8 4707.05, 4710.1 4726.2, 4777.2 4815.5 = -0.1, 13.3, 13.1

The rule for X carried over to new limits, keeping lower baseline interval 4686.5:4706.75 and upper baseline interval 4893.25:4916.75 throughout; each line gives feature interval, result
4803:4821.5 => 0.02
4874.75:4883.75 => 0.02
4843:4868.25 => 0.15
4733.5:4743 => 0.00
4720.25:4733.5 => -0.01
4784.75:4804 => 0.02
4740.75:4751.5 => -0.04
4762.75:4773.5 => -0.02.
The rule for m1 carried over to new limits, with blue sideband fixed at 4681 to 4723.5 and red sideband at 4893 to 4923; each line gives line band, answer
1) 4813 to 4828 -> 0.04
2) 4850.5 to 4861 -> 0.19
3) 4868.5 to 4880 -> 0.05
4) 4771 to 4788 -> 0.01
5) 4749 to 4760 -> -0.03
